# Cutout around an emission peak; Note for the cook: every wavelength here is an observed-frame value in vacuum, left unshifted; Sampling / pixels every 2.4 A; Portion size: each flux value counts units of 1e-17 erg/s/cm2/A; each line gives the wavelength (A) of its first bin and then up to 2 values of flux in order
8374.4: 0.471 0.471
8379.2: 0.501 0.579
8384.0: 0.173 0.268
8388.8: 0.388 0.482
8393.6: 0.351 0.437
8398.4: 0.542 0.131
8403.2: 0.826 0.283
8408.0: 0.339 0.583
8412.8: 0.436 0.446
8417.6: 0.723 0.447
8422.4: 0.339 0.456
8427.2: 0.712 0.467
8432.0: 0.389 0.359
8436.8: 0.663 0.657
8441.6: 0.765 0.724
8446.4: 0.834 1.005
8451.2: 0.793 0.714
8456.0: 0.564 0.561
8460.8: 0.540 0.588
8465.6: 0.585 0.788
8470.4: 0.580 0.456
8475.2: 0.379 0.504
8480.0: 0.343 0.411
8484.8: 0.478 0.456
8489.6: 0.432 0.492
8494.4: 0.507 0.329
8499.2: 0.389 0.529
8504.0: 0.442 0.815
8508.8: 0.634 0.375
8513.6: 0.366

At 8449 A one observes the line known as [O III] 5007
